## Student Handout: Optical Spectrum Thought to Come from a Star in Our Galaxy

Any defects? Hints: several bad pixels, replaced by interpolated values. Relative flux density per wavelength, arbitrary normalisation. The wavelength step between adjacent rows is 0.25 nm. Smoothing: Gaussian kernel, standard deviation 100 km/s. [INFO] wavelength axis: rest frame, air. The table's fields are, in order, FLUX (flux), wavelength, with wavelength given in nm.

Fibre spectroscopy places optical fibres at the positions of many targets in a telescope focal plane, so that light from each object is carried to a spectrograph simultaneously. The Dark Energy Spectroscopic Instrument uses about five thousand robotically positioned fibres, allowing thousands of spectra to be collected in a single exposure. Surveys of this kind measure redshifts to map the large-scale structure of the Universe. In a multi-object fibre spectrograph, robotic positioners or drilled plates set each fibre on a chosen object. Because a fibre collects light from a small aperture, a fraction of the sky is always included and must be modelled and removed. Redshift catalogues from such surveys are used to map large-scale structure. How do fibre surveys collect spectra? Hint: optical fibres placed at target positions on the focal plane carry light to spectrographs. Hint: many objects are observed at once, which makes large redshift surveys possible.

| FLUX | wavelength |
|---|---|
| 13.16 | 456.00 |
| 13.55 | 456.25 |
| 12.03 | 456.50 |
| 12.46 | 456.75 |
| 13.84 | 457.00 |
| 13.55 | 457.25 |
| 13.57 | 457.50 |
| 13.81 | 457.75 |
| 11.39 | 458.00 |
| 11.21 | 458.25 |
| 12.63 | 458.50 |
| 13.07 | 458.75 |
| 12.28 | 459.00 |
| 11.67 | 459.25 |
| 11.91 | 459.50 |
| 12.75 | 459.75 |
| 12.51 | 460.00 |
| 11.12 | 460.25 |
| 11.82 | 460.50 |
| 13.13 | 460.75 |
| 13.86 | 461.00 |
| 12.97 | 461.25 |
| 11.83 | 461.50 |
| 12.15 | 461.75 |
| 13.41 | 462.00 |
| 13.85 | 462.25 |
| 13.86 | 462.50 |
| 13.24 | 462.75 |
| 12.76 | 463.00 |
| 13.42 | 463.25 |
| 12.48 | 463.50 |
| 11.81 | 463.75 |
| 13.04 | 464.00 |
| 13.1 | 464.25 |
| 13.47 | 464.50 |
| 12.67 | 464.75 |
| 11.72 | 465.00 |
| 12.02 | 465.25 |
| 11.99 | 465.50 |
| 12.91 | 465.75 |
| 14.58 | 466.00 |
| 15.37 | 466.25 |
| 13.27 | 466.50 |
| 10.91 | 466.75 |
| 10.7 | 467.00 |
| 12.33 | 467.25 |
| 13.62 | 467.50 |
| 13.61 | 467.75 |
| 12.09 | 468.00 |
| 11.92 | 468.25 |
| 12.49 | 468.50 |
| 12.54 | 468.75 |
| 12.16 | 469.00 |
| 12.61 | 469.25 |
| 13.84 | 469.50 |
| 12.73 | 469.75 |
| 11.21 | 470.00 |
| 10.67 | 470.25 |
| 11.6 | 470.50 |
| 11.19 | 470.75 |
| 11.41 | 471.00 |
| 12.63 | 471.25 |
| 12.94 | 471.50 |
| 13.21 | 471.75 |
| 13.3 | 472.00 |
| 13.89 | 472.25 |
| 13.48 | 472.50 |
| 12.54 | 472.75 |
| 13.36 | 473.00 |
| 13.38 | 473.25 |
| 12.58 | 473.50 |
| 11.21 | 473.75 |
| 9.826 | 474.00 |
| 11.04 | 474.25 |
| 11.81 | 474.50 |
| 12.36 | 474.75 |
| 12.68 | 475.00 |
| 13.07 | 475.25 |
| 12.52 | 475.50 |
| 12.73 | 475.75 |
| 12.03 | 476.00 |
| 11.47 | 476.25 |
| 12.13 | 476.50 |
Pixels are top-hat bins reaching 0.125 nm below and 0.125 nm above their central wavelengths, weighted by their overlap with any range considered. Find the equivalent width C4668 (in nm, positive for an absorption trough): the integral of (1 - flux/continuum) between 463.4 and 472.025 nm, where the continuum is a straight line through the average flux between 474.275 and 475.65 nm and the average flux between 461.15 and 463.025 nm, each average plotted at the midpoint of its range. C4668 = 0.16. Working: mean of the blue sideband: 13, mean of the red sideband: 12.4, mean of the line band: 12.5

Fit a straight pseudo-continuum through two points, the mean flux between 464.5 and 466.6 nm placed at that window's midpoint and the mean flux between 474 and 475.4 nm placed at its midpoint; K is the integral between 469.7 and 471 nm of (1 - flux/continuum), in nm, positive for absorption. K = 0.12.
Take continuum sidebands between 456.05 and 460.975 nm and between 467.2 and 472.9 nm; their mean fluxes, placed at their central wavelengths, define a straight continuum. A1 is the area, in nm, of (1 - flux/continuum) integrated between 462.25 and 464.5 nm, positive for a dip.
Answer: -0.087 nm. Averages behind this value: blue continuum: 12.6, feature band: 13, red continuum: 12.5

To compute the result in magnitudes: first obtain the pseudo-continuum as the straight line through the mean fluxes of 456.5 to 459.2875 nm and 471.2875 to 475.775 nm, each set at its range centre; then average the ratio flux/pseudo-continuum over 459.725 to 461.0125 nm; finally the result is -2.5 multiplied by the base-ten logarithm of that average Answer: 0.02 mag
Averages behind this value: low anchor 12.7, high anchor 12.5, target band 12.4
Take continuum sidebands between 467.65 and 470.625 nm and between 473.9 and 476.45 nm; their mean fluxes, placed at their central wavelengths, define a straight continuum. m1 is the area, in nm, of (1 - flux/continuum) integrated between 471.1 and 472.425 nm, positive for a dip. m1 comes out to -0.11 nm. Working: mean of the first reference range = 12.3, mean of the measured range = 13.2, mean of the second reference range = 12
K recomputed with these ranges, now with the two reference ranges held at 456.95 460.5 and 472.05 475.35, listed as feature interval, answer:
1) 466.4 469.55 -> 0.002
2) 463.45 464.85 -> -0.037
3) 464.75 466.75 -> -0.082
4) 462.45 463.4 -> -0.061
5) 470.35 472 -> 0.026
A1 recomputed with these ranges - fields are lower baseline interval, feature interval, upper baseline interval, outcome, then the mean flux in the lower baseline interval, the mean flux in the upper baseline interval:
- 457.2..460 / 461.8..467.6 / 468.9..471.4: -0.30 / 12.5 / 12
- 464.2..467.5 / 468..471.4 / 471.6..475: 0.14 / 12.7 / 12.5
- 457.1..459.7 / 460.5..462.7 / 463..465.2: -0.08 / 12.5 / 12.7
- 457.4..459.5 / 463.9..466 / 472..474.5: -0.06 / 12.4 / 12.4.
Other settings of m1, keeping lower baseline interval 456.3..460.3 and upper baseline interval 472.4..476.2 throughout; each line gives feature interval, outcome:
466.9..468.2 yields -0.01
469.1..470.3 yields 0.00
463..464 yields -0.02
